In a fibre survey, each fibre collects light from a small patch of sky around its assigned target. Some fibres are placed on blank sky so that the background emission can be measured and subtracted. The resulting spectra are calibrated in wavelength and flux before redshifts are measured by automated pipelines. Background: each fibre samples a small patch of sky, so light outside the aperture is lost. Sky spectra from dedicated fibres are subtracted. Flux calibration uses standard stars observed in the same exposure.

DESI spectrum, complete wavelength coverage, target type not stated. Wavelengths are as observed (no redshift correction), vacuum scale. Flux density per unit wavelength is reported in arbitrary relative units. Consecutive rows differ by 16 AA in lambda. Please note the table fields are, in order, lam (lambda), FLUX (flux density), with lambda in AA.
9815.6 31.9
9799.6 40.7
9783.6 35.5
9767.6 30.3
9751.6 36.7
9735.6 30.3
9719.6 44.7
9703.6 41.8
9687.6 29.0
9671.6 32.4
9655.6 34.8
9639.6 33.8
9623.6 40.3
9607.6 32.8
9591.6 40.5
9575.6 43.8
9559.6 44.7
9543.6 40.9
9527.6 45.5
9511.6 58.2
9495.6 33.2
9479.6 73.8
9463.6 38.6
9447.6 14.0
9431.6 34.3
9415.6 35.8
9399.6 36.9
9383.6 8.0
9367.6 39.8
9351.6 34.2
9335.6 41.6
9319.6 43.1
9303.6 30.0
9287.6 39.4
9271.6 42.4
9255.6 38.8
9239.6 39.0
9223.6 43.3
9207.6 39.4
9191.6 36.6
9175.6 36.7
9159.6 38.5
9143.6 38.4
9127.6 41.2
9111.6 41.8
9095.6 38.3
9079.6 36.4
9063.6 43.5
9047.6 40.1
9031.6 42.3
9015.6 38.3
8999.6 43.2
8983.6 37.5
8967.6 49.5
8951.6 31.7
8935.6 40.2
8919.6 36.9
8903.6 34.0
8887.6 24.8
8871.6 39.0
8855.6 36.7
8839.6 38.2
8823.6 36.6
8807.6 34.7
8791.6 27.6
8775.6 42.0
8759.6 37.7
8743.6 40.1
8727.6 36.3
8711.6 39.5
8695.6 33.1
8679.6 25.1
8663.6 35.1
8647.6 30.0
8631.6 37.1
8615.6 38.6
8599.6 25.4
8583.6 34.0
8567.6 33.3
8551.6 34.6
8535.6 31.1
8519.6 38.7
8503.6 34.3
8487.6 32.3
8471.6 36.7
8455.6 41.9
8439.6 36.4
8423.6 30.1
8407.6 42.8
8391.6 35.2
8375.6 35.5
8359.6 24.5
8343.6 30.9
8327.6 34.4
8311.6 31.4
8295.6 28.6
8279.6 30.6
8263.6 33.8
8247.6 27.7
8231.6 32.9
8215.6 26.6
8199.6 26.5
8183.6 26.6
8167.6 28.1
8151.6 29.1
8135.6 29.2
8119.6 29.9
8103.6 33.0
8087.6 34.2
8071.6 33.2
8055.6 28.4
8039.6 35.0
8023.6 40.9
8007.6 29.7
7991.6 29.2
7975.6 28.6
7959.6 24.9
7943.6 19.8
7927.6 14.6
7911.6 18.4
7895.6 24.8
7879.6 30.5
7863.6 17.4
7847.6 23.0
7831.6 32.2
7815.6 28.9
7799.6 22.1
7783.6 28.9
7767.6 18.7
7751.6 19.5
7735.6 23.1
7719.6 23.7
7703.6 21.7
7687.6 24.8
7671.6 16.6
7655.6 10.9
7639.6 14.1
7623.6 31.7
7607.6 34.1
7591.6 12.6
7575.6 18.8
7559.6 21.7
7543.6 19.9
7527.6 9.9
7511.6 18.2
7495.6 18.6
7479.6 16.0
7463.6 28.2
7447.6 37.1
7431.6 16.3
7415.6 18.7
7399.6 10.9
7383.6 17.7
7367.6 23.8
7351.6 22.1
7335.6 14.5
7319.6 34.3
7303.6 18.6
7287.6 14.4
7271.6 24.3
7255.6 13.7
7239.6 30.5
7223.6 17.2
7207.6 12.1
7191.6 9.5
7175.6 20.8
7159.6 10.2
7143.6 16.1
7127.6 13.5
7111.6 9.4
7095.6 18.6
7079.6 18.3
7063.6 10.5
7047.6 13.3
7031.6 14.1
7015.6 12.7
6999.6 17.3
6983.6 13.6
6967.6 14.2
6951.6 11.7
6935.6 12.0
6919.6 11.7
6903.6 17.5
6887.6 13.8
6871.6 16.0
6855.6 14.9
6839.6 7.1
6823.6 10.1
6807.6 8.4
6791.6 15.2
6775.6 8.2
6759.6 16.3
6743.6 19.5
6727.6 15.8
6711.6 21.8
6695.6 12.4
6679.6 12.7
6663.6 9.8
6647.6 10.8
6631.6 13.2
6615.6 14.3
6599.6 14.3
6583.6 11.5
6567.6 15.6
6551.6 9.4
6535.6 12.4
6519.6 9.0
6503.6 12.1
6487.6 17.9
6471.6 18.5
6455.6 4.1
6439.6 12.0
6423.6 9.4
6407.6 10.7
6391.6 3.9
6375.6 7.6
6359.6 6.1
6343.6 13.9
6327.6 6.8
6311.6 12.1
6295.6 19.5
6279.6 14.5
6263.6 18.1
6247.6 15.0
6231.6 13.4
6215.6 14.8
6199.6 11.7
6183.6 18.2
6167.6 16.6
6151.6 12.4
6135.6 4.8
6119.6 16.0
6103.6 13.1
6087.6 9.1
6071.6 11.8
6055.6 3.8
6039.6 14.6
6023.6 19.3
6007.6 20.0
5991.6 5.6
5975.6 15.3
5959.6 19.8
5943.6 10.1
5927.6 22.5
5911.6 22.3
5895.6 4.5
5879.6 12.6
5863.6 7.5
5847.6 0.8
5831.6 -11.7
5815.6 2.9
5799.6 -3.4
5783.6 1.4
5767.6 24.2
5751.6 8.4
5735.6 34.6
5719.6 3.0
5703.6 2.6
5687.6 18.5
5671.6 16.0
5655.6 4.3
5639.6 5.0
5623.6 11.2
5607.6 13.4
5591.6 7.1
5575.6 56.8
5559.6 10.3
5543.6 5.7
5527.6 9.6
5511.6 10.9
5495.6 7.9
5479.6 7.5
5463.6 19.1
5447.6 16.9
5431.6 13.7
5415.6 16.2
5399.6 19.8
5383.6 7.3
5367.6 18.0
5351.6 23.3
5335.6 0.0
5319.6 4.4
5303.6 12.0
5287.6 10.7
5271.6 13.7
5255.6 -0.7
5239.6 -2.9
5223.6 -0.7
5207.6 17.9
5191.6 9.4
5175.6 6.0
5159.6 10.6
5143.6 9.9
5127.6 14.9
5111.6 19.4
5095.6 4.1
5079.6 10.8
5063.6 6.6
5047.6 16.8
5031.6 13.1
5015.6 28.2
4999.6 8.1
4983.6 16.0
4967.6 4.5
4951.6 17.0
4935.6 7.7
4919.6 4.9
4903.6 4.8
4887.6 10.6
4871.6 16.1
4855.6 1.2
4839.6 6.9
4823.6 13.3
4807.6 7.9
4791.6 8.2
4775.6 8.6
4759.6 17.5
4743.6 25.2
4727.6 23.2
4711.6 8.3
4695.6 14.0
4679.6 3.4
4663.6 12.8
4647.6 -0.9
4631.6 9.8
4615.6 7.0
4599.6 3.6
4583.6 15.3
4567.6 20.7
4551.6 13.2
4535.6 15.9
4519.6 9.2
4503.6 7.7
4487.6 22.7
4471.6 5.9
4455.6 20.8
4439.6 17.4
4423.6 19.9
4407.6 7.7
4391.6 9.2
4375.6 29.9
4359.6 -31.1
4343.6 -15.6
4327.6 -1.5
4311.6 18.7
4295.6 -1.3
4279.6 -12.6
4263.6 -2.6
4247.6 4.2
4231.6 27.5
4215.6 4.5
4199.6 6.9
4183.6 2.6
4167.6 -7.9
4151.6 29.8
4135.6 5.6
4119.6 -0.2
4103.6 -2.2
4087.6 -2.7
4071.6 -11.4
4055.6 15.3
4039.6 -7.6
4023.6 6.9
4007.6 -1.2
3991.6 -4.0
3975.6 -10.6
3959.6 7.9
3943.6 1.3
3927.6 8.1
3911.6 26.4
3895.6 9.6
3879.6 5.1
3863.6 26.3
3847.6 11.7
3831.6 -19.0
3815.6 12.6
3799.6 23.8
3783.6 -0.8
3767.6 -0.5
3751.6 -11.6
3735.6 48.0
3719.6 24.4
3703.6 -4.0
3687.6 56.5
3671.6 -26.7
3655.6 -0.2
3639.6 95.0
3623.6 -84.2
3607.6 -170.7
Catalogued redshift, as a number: 1.00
